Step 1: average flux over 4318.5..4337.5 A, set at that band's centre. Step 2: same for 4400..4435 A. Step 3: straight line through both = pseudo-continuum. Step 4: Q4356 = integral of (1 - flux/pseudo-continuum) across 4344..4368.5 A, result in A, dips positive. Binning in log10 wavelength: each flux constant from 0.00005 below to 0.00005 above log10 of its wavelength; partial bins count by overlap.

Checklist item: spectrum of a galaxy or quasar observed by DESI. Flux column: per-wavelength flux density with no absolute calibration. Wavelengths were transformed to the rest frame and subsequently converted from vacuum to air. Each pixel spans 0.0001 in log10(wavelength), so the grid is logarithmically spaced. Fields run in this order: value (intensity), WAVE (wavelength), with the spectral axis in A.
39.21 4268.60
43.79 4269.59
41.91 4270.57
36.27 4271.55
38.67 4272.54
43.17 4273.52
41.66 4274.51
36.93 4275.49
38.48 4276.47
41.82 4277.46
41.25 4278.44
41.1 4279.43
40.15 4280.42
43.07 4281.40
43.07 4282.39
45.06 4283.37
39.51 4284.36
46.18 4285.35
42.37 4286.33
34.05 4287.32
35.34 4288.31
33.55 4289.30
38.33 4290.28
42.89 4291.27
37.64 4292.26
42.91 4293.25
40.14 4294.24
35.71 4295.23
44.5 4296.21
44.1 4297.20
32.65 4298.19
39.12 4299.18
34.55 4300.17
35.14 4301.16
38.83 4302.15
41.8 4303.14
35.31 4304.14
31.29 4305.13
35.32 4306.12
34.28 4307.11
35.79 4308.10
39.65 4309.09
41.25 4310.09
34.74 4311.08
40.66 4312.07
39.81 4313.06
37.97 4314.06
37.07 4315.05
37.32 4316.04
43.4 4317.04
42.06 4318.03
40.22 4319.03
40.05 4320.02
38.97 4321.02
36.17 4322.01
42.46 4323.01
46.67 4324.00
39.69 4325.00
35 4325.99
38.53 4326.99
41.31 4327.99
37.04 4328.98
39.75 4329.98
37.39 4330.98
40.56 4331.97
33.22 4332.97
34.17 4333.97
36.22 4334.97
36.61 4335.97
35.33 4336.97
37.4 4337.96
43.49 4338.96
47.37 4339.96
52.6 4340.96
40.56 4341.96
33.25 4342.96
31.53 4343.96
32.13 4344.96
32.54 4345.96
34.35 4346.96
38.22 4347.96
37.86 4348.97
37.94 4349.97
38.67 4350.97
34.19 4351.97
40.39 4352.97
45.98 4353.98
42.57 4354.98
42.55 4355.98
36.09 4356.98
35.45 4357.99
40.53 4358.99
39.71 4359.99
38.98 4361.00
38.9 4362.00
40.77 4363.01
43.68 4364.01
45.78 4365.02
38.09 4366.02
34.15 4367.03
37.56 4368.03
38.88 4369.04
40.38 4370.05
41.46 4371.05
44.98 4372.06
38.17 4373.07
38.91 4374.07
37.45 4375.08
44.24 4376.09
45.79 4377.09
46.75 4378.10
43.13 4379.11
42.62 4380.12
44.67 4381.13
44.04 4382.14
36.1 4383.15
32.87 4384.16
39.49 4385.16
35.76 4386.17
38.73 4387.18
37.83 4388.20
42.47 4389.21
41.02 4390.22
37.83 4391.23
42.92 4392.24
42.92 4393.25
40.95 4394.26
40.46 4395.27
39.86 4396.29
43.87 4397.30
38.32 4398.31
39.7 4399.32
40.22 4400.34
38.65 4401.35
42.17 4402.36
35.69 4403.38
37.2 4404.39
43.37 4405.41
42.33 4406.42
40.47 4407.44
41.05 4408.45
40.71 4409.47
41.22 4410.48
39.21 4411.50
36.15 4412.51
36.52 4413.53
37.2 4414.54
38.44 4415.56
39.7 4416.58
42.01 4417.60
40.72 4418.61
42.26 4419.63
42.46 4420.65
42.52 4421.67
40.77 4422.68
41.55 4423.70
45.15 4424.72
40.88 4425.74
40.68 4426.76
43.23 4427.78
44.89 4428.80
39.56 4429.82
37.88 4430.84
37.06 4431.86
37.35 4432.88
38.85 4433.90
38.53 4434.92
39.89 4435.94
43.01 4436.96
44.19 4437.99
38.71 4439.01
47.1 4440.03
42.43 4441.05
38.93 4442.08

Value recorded 0.3 A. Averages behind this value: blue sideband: 38.4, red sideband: 40.2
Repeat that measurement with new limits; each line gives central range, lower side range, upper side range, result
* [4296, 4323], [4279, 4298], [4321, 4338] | 0.68 A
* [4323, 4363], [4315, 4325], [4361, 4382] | 2.18 A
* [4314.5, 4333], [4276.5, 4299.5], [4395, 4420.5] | 0.29 A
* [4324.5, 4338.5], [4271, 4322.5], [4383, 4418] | 0.68 A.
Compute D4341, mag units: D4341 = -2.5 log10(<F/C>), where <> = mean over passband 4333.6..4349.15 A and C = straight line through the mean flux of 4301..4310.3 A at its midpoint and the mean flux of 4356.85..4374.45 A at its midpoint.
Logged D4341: 0.021 mag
